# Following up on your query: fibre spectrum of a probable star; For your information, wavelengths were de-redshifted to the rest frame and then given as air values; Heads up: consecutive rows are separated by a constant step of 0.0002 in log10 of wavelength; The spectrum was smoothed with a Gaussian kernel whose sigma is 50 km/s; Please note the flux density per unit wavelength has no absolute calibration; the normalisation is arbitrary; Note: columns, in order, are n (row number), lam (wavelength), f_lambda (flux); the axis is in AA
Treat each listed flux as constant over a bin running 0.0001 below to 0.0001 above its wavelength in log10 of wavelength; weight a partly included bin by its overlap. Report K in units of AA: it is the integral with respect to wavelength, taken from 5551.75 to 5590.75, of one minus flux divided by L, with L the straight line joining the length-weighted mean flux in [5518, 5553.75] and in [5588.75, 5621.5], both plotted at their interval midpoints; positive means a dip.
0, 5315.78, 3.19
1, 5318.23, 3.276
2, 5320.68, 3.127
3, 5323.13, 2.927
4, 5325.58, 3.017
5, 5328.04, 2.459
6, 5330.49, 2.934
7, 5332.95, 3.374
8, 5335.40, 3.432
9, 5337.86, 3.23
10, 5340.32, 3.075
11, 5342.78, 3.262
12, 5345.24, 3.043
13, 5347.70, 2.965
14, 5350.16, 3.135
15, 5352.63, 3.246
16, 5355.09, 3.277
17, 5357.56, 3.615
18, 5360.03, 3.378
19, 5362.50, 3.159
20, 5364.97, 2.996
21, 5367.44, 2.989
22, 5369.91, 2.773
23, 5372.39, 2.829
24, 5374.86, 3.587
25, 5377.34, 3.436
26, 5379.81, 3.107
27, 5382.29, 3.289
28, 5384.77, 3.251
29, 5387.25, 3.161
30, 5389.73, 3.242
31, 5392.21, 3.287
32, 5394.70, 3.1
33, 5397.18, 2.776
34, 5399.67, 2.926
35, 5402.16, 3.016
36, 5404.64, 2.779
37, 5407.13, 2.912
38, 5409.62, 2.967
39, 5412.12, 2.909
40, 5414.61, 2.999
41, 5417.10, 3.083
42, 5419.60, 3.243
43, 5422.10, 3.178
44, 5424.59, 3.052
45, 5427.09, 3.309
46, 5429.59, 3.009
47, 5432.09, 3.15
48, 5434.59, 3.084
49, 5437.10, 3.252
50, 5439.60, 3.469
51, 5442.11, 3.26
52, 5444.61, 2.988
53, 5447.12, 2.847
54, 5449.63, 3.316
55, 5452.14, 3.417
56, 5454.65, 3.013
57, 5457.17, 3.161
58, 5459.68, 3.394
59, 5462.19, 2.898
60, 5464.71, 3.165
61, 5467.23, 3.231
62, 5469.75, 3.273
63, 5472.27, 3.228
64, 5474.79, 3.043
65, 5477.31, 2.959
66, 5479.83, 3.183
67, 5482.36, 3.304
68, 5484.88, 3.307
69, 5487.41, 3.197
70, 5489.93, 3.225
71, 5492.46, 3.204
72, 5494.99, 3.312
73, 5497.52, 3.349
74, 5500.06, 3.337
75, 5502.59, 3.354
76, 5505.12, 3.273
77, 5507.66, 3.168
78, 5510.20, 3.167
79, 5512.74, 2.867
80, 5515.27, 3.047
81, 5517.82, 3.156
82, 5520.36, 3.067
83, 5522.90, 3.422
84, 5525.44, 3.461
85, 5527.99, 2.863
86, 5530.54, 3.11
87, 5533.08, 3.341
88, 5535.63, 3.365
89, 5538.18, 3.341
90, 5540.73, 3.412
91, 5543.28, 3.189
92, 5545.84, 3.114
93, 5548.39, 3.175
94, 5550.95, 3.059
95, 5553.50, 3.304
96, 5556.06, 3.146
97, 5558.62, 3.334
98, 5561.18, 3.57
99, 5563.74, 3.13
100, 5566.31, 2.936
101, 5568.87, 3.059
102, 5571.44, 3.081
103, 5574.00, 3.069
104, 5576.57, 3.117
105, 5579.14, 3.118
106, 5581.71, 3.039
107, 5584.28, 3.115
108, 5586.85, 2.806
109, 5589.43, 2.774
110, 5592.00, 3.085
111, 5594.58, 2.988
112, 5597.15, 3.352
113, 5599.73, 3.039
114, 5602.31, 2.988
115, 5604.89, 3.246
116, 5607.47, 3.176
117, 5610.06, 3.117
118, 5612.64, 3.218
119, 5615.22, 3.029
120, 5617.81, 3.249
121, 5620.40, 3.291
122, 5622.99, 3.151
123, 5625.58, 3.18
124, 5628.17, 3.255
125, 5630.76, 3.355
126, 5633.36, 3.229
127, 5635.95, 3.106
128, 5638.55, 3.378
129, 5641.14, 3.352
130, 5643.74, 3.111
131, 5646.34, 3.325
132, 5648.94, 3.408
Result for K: 0.9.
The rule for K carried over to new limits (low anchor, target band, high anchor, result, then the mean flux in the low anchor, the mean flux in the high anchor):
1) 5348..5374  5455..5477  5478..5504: 0.6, 3.14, 3.27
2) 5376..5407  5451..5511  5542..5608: -2.0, 3.11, 3.11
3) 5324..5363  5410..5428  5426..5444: 0.6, 3.16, 3.21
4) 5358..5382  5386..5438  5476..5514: 1.8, 3.16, 3.21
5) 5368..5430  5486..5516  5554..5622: -1.0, 3.09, 3.12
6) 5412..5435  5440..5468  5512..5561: -0.2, 3.11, 3.21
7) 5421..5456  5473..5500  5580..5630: -0.5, 3.17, 3.11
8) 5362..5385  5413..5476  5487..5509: 1.0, 3.14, 3.27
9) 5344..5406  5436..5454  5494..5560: -0.2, 3.13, 3.22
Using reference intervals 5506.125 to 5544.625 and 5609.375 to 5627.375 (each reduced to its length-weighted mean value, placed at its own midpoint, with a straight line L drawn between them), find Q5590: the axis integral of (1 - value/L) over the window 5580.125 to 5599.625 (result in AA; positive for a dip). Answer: 0.99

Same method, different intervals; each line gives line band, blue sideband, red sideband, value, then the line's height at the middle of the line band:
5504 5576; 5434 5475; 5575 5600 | -2.2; 3.09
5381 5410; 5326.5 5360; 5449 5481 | 1.0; 3.17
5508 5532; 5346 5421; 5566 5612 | -0.4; 3.08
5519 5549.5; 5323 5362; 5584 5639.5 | -0.9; 3.15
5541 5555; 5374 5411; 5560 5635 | -0.3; 3.13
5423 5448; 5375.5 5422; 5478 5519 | -0.1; 3.14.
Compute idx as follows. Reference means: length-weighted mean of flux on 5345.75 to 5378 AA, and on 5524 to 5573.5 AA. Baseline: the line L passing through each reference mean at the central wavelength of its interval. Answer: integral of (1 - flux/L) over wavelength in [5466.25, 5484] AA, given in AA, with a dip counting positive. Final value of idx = 0.1 AA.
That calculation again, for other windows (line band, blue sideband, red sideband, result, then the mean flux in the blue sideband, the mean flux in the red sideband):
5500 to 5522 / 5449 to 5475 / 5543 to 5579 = 0.2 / 3.2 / 3.16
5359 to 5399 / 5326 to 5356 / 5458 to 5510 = 0.0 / 3.12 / 3.22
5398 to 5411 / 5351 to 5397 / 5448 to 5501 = 1.2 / 3.2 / 3.21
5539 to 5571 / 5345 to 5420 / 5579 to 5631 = -0.9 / 3.11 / 3.12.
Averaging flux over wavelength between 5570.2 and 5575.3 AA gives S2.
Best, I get 3.08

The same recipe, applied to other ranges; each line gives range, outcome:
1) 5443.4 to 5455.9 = 3.12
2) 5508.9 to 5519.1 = 3.06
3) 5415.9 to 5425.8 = 3.14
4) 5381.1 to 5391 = 3.24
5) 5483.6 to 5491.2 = 3.25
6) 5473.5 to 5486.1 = 3.16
